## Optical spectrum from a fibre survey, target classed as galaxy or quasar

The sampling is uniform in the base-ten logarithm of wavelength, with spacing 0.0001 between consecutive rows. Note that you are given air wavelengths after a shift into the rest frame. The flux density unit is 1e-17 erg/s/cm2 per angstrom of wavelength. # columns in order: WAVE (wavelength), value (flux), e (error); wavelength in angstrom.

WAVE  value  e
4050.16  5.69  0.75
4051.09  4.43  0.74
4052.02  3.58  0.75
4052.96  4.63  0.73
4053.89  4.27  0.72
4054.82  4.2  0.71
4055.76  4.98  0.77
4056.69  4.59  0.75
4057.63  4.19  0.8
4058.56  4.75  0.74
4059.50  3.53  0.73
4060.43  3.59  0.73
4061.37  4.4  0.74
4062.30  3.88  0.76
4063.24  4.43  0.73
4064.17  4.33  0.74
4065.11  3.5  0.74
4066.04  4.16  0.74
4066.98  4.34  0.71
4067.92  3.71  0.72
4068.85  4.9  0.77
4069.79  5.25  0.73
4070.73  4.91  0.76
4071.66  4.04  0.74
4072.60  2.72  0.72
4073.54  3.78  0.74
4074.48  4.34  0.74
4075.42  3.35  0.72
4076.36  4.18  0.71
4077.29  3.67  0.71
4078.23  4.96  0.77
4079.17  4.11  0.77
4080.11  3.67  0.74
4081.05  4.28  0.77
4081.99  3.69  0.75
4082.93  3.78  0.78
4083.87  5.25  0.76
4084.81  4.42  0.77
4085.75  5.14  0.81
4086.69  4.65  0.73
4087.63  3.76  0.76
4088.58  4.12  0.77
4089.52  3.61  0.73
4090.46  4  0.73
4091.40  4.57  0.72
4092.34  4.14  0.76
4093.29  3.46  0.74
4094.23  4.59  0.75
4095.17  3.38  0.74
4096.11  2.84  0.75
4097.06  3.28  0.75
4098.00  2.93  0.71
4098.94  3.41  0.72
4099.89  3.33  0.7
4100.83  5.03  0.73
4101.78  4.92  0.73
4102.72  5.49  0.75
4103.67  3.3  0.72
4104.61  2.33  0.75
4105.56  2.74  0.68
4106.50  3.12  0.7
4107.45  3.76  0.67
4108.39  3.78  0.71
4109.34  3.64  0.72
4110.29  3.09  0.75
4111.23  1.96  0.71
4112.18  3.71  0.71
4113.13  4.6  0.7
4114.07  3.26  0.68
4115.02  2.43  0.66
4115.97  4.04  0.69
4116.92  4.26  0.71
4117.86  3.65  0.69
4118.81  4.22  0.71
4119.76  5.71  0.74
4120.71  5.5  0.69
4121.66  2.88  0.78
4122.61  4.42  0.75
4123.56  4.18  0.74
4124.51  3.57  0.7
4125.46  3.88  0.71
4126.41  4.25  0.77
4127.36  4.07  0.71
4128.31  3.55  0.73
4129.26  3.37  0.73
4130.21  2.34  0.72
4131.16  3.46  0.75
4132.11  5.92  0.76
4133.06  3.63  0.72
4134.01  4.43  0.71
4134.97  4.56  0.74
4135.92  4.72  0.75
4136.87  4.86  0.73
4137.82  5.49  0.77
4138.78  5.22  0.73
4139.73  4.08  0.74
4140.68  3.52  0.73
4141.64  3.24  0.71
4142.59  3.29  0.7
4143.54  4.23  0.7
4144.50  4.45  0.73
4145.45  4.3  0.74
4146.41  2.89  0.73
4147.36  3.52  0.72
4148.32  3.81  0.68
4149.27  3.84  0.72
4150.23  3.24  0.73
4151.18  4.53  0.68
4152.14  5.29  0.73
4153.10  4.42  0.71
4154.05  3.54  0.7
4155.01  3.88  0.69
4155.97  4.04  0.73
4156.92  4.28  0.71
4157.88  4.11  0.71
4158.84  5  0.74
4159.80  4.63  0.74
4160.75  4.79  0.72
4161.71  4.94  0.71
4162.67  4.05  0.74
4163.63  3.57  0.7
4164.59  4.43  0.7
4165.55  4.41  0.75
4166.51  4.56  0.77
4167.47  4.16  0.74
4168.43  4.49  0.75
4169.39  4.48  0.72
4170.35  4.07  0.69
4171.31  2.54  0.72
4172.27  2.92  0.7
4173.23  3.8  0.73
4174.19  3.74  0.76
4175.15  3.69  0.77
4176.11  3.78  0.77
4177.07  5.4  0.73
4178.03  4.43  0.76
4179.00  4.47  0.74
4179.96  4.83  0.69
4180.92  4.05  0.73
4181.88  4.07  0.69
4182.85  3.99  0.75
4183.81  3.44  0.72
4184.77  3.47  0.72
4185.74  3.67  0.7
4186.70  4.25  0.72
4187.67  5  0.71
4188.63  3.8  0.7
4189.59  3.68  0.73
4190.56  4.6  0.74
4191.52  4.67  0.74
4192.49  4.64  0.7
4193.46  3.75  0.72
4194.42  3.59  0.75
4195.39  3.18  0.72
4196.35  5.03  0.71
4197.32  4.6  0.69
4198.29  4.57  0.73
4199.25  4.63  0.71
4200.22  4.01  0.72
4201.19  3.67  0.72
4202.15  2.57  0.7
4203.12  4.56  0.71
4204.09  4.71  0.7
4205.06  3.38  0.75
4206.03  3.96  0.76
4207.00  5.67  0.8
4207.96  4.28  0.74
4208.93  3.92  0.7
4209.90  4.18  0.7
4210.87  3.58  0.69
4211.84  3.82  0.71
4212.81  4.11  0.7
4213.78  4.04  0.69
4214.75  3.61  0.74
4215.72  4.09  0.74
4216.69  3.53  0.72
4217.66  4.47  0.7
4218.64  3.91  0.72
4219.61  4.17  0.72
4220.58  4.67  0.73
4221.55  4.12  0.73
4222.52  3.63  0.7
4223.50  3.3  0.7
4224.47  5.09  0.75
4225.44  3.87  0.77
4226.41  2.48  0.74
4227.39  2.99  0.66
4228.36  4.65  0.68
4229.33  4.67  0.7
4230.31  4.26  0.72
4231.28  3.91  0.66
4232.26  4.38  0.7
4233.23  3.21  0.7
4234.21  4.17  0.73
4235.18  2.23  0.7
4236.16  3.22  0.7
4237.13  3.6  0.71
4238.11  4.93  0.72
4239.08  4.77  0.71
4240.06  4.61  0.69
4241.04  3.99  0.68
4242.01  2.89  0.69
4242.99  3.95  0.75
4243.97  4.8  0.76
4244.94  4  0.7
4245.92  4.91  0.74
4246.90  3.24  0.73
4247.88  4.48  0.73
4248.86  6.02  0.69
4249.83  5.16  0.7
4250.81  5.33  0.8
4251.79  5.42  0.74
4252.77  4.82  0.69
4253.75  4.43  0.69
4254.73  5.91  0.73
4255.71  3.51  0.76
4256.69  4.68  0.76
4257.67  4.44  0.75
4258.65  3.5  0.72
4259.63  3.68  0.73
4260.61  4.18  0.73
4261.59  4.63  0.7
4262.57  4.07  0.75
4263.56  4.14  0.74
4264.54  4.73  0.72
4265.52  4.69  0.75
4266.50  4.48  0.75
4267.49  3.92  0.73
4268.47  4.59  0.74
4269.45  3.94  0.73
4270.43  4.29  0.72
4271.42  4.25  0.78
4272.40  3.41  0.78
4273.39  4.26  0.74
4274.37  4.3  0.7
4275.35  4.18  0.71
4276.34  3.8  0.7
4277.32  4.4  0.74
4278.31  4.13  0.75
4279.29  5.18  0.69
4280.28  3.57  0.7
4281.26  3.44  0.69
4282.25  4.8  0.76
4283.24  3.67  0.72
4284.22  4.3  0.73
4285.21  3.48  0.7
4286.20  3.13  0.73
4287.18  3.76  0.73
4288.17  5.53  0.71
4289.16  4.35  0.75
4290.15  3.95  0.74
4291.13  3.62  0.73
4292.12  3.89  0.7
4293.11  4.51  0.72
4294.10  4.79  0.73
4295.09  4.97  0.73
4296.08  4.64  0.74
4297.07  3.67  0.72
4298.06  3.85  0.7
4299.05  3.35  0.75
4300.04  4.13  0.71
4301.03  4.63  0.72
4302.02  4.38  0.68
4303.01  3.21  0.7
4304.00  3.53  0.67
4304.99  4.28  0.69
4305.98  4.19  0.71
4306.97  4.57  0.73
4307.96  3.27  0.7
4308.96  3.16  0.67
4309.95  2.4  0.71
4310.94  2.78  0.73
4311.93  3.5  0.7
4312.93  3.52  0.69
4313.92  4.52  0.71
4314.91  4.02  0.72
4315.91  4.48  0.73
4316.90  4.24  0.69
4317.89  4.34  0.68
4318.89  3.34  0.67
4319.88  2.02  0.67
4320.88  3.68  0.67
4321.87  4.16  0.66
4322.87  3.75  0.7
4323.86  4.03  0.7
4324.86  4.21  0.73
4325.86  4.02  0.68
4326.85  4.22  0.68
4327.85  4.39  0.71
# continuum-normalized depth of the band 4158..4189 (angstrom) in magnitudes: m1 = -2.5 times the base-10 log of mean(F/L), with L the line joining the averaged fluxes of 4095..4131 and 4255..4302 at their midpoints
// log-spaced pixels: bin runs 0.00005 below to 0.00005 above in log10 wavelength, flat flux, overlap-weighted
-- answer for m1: -0.08 mag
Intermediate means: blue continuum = 3.69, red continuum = 4.17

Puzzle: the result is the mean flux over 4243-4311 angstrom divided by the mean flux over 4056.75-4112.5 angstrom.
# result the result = 1.1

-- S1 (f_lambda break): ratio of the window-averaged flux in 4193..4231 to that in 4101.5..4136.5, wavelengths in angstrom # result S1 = 1.05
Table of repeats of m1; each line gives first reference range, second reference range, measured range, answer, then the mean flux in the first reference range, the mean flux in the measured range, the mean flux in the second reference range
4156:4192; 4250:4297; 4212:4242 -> 0.08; 4.17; 3.94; 4.29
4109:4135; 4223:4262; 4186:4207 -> -0.02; 3.87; 4.17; 4.21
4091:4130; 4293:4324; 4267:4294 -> -0.07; 3.76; 4.11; 3.86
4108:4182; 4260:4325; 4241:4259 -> -0.13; 4.06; 4.52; 4.02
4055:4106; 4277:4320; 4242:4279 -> -0.11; 4.05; 4.38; 3.96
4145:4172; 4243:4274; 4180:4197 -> 0.04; 4.13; 4.08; 4.44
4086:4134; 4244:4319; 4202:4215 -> -0.01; 3.82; 4.07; 4.18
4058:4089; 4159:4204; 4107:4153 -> 0.05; 4.17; 3.98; 4.13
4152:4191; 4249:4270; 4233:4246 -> 0.13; 4.15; 3.93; 4.51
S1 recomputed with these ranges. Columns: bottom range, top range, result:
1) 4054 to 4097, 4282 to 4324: 0.95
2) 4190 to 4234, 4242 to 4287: 1.06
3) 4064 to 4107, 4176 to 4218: 1.04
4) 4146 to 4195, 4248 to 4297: 1.06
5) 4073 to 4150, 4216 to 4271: 1.07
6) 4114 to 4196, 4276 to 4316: 0.97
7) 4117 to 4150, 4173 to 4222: 1.01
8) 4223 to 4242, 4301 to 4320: 0.96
